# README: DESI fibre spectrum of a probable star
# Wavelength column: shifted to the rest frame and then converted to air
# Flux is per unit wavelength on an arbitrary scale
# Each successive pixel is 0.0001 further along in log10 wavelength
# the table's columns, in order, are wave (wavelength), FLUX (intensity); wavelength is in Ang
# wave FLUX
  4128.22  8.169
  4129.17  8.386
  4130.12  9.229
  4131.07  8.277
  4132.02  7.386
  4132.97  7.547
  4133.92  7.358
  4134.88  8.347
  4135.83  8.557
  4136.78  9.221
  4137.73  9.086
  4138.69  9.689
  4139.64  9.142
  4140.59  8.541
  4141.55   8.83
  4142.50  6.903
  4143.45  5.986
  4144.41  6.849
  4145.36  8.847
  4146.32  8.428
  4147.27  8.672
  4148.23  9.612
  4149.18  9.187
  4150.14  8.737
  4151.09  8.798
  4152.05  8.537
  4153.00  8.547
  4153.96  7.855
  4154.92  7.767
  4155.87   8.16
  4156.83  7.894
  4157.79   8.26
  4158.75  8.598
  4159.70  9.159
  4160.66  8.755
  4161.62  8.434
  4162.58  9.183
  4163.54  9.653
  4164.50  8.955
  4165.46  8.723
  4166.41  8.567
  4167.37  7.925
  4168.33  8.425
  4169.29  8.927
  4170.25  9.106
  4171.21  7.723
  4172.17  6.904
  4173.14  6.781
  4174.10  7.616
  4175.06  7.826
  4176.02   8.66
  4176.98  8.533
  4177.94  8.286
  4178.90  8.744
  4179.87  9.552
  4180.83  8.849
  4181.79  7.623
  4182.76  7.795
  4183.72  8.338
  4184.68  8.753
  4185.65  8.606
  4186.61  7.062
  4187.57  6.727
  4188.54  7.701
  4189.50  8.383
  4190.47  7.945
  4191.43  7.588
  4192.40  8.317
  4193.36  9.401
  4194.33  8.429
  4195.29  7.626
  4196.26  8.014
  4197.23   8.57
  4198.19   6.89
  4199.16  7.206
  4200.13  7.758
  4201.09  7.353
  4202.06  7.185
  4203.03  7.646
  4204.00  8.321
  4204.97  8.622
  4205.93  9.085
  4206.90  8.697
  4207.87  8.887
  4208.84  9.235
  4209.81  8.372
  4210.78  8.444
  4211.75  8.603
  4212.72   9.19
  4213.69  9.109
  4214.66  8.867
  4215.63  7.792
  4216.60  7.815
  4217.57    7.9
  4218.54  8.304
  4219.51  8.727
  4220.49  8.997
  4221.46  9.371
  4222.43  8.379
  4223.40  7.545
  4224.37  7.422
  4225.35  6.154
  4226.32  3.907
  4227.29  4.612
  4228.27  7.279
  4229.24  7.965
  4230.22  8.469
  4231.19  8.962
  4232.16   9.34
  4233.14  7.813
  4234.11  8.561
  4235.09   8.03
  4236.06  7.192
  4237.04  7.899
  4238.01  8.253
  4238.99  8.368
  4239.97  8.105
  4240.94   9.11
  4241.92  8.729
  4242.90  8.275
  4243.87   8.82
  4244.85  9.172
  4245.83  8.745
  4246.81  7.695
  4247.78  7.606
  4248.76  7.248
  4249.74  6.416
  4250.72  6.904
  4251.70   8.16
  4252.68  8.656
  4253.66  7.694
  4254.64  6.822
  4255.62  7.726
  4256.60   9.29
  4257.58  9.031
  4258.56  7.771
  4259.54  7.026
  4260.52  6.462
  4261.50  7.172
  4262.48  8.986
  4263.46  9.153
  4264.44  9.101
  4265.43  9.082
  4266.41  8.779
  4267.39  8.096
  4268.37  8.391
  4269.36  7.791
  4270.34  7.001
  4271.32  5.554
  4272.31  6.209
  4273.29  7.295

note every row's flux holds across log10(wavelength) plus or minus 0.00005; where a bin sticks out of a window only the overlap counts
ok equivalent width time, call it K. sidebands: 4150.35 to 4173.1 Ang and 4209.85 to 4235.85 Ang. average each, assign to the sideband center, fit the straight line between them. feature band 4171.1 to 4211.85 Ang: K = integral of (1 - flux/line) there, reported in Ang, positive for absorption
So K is 0.53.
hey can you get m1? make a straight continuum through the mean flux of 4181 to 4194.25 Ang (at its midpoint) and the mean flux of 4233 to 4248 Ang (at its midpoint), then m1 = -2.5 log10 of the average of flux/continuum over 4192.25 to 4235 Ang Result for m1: 0.01 mag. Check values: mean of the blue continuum 8.05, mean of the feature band 8.07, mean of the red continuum 8.3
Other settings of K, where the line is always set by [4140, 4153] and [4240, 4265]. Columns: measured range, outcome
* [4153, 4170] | -0.5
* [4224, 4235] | 1.1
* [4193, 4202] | 0.4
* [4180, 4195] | 0.2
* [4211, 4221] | -0.5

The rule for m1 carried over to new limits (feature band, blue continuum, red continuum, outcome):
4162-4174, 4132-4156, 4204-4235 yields -0.012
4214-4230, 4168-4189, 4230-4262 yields 0.066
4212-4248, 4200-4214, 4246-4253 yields -0.016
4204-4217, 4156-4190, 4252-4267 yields -0.052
